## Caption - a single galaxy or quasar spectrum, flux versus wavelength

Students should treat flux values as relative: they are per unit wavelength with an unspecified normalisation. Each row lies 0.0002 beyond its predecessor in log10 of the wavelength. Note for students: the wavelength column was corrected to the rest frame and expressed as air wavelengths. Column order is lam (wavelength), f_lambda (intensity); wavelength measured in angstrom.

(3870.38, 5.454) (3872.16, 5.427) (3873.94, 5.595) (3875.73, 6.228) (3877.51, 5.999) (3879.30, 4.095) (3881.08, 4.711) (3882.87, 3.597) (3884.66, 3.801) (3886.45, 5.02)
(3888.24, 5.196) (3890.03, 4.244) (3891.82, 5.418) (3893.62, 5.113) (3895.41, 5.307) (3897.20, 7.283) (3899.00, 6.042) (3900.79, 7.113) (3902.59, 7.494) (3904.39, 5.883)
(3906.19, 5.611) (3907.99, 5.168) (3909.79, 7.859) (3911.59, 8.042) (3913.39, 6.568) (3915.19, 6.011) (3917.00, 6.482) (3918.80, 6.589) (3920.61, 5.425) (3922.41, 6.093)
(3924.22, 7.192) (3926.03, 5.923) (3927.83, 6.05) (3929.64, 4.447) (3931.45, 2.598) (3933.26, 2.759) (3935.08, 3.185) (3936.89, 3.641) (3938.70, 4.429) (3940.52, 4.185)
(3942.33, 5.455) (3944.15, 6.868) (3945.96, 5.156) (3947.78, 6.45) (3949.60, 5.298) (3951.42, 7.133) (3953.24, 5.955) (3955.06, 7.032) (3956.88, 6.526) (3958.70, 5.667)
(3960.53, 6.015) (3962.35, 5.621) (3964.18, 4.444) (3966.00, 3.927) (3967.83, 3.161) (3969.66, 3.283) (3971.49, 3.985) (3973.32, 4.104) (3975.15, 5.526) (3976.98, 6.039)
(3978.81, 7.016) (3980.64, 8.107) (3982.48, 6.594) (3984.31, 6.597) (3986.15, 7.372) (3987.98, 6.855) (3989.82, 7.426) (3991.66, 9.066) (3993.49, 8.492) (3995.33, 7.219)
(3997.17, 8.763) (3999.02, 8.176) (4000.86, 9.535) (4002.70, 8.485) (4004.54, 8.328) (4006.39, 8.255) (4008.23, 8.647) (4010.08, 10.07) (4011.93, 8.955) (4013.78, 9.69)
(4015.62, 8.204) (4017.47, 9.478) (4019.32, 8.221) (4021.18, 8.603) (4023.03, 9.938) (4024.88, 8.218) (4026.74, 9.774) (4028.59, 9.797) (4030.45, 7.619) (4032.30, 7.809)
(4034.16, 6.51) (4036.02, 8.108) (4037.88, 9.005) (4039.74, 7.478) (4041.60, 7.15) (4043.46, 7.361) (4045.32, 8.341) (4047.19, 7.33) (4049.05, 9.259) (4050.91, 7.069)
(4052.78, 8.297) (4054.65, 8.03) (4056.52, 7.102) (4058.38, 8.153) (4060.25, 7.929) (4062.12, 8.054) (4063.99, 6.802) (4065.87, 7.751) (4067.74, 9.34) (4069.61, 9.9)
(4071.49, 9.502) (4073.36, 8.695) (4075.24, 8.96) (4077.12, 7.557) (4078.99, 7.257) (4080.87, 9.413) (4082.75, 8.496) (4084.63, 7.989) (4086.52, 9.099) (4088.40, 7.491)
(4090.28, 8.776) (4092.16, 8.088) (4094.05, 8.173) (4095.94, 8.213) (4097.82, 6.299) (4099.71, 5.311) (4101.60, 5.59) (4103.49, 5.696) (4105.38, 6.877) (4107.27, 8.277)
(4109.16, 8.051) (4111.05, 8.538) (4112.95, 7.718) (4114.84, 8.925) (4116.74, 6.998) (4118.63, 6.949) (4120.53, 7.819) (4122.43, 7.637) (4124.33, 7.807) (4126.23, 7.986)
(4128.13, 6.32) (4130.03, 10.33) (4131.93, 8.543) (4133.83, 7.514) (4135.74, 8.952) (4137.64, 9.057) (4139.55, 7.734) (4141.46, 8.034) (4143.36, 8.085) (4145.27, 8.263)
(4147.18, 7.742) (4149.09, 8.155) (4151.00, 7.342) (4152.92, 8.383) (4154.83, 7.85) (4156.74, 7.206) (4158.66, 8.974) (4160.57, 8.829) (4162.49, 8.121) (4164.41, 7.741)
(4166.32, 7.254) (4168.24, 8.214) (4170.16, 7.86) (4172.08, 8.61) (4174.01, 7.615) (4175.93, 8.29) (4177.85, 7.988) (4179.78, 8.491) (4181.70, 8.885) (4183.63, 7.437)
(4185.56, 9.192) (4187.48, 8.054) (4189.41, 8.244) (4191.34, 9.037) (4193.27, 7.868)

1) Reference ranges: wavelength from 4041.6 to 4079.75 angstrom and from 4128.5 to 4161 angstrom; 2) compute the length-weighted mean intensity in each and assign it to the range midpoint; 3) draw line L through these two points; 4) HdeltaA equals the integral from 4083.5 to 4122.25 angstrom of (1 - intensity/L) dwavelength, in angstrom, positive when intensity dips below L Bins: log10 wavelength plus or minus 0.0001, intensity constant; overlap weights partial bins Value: 3.0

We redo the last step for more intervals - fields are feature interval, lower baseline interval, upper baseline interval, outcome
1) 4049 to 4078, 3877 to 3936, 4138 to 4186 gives -4.7 angstrom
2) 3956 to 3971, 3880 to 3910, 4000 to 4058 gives 4.7 angstrom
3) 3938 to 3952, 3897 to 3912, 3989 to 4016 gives 3.5 angstrom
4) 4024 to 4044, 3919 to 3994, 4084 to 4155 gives -4.3 angstrom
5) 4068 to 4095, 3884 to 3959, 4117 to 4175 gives -4.4 angstrom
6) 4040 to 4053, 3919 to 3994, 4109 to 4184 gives -1.9 angstrom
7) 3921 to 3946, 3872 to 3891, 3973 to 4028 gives 5.7 angstrom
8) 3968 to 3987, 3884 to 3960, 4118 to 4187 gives 1.6 angstrom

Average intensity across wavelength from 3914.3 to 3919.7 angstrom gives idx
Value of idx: 6.36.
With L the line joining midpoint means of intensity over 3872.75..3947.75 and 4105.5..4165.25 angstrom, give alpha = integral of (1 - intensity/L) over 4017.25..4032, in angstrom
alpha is -4.6 angstrom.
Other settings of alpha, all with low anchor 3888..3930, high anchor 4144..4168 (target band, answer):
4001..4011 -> -2.8 angstrom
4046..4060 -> -1.3 angstrom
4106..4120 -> -0.4 angstrom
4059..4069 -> -1.0 angstrom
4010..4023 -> -3.9 angstrom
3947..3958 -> 0.1 angstrom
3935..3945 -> 2.6 angstrom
